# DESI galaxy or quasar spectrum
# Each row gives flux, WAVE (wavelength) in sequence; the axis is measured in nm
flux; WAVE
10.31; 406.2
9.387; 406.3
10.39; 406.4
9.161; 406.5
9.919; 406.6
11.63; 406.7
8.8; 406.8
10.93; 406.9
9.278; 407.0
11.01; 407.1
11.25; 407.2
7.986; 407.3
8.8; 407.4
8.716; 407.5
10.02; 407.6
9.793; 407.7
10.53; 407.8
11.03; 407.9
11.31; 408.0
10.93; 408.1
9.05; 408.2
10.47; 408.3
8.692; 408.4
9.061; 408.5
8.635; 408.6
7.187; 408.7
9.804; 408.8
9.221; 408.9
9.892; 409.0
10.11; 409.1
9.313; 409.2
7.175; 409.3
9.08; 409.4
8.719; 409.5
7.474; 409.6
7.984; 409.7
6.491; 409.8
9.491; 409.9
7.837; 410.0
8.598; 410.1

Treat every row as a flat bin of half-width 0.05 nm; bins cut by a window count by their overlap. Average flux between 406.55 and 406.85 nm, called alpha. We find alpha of 10.1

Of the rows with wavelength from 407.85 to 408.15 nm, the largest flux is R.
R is 11.31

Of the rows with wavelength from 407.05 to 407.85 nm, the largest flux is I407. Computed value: 11.25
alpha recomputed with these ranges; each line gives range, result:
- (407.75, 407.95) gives 10.8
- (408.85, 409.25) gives 9.63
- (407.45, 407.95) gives 10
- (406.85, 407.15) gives 10.4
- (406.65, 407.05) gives 10.2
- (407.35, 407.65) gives 9.18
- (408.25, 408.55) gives 9.41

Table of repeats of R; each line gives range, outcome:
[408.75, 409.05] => 9.892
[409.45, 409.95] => 9.491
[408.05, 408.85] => 10.93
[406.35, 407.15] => 11.63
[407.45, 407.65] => 10.02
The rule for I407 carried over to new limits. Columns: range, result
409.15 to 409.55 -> 9.313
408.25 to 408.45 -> 10.47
